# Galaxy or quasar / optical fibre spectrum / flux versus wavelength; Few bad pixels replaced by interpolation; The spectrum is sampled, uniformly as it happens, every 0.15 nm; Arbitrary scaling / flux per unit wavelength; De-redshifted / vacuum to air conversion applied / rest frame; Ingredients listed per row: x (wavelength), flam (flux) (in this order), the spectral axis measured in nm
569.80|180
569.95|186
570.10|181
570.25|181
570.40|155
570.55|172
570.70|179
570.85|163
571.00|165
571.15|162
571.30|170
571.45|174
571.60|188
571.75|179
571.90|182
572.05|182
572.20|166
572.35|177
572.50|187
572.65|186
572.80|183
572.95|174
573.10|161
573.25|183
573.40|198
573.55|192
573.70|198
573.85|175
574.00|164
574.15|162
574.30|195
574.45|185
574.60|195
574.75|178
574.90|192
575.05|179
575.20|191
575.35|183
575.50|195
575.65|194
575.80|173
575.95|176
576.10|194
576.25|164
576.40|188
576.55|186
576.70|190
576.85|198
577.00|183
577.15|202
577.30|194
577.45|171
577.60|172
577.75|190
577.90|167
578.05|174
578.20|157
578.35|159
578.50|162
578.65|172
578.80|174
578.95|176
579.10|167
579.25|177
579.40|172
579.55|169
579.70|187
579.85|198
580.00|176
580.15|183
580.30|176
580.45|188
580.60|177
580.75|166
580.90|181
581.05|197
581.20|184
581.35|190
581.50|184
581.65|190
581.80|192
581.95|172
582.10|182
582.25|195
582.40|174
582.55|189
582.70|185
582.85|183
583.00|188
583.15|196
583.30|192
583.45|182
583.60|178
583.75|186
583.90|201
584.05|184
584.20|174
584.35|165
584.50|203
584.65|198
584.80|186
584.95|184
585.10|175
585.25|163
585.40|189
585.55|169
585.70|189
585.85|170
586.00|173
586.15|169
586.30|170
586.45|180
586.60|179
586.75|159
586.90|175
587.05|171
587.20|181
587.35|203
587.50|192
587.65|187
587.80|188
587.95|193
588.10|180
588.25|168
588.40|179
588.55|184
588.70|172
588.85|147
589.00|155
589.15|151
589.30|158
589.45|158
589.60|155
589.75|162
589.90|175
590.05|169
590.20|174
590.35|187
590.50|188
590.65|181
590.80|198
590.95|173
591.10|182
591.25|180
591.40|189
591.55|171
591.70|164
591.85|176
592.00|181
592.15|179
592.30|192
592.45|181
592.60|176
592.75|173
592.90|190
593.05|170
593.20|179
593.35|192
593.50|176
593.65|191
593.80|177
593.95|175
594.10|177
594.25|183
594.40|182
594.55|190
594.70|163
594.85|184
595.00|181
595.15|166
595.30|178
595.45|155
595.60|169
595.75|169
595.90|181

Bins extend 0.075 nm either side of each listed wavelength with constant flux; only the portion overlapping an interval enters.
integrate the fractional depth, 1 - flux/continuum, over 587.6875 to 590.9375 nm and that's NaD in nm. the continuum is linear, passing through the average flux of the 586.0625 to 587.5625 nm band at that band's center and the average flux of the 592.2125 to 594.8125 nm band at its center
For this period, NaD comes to 0.11 nm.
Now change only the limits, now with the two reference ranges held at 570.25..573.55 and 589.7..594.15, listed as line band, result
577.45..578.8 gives 0.06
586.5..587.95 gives -0.03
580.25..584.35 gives -0.15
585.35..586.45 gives 0.02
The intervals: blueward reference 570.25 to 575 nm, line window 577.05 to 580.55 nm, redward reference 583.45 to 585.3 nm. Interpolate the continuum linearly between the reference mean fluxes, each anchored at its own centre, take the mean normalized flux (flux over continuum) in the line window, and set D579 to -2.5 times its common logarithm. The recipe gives 0.025 mag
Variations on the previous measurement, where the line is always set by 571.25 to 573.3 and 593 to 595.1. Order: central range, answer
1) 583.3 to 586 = -0.02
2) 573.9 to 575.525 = -0.03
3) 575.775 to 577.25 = -0.05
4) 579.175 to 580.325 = -0.01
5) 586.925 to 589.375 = 0.02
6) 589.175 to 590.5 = 0.07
